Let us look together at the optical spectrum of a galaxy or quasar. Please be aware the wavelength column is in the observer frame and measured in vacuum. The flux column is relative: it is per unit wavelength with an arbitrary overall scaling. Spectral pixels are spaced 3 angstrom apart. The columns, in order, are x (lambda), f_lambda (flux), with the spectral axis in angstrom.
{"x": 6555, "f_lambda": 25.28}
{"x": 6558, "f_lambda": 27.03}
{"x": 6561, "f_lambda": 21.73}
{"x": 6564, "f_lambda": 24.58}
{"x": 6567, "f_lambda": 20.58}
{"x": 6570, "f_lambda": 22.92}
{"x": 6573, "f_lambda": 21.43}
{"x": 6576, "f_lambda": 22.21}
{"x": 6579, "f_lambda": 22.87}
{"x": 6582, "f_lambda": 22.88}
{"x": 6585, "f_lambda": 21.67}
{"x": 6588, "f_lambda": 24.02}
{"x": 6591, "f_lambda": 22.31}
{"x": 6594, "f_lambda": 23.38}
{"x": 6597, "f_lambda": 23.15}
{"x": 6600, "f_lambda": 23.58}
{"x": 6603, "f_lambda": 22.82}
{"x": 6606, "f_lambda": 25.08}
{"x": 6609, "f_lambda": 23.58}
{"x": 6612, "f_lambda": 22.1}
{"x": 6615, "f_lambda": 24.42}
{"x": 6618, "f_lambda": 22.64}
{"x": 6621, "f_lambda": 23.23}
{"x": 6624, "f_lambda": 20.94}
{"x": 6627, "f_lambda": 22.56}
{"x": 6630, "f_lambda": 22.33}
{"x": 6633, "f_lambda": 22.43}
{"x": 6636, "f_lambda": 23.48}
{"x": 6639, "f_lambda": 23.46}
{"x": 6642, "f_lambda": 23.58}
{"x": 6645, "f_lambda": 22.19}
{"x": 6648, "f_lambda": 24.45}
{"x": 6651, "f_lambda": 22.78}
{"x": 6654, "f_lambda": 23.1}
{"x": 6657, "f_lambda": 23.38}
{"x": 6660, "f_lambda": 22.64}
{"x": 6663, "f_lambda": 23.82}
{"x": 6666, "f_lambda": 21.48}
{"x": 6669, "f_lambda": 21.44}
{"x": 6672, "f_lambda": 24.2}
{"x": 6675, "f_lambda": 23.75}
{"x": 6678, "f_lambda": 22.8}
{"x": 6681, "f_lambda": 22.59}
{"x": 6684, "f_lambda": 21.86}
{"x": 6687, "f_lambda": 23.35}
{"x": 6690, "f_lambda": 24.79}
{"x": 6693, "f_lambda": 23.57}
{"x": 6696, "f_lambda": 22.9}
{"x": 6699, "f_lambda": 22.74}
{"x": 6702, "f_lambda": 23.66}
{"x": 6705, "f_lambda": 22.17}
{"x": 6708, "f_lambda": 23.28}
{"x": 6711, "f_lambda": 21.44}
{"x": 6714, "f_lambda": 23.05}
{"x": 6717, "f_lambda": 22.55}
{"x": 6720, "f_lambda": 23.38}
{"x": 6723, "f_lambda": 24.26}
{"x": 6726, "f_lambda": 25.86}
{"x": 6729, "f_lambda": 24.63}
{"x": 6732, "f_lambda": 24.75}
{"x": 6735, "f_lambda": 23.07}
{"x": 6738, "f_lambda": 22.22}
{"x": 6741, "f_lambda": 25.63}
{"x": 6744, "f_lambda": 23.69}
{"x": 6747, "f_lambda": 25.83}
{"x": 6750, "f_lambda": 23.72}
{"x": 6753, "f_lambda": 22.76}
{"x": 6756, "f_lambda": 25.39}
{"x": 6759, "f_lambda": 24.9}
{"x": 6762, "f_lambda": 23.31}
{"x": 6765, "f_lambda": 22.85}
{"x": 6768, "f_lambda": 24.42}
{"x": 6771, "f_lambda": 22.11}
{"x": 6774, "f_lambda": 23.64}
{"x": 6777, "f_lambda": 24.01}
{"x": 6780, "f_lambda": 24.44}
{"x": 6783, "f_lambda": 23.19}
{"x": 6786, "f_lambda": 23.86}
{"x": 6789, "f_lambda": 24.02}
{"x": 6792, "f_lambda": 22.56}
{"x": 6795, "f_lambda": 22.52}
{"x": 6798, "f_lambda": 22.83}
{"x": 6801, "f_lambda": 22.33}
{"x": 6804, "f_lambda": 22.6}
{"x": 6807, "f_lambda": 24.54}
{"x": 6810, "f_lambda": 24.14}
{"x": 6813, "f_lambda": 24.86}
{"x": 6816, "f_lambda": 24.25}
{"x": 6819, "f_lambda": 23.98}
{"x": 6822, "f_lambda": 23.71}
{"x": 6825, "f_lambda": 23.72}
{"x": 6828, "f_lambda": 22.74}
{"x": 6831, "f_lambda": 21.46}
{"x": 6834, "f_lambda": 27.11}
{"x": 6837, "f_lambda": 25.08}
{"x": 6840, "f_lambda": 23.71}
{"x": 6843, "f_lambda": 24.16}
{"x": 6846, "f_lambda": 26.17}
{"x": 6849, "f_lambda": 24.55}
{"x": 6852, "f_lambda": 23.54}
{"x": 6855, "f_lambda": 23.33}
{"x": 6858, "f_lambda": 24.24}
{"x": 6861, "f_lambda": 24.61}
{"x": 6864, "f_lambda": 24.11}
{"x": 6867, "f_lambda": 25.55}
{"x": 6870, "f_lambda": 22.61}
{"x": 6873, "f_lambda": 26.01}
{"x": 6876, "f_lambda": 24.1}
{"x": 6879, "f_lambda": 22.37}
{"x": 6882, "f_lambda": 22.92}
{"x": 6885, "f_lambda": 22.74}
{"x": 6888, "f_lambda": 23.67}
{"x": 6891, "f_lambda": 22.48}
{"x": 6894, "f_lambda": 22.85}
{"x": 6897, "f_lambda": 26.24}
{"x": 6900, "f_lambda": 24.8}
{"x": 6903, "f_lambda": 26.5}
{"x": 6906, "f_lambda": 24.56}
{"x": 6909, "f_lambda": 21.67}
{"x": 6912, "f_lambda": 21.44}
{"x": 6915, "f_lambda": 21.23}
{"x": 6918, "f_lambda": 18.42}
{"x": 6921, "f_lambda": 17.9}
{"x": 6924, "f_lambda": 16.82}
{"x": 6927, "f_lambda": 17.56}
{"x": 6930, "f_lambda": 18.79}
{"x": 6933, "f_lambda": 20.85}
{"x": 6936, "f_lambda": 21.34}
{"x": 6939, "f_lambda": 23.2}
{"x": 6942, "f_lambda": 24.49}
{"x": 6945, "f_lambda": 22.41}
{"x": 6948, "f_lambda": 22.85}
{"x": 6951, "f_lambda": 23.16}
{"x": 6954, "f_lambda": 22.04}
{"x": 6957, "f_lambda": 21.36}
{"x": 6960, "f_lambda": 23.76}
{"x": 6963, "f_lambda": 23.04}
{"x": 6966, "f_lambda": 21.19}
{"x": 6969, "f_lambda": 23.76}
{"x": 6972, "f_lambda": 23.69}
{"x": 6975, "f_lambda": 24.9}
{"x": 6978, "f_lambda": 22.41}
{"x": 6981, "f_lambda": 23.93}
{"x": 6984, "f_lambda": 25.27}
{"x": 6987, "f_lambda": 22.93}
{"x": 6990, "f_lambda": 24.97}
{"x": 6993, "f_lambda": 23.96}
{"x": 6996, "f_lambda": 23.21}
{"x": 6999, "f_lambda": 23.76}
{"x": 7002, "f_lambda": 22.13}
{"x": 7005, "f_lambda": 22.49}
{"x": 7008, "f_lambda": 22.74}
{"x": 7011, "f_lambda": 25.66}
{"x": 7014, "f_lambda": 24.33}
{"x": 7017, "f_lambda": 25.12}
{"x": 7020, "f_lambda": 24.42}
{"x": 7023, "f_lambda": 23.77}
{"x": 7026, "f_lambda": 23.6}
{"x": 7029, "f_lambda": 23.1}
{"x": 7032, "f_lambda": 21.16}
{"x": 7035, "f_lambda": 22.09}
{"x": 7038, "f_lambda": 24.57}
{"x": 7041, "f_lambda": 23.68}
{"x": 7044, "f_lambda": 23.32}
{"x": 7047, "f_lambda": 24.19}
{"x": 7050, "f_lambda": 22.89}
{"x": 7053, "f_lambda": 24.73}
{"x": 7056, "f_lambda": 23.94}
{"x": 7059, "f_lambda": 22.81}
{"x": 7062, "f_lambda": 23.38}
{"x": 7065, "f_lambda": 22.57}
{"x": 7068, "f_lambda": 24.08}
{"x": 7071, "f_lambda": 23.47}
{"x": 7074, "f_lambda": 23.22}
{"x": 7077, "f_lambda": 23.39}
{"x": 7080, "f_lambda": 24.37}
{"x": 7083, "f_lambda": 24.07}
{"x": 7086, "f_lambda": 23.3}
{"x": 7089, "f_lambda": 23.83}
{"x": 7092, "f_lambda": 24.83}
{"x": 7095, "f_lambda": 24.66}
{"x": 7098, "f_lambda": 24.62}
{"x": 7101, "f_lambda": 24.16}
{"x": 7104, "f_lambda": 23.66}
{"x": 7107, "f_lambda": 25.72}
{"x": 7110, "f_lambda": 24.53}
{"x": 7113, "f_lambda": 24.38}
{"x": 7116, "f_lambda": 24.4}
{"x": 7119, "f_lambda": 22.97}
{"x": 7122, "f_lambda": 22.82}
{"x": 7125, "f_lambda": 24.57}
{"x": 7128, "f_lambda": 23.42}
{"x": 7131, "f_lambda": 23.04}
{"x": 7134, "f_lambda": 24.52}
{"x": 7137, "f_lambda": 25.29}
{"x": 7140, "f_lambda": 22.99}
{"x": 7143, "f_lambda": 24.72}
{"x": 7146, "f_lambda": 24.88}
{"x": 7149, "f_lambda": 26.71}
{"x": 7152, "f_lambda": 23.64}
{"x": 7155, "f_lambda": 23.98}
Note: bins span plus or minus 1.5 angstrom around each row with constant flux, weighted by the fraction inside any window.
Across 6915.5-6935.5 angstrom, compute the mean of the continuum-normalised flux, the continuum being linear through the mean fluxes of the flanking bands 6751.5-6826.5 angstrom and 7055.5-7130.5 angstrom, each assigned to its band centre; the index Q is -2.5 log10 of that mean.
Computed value 0.26 mag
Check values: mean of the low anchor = 23.6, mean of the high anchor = 23.9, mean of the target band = 18.7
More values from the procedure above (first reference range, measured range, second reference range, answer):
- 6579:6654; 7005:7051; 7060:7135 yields 0.01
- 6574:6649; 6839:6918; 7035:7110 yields -0.01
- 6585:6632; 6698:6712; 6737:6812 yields 0.03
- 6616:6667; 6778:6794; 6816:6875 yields 0.01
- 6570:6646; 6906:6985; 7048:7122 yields 0.08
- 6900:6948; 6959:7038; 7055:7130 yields -0.05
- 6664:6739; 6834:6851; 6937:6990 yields -0.08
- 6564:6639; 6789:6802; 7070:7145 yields 0.03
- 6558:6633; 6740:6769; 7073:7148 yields -0.04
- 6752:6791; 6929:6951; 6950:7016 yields 0.06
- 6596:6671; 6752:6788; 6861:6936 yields -0.05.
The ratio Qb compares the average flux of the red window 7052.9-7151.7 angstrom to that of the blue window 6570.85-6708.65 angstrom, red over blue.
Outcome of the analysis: 1.0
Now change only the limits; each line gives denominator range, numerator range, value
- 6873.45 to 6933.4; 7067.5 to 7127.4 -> 1.09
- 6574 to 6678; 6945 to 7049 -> 1.02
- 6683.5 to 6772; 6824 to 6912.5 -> 1.02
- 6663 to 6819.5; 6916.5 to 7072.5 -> 0.97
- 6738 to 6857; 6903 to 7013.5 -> 0.94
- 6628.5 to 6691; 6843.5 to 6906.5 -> 1.05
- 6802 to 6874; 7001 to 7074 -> 0.97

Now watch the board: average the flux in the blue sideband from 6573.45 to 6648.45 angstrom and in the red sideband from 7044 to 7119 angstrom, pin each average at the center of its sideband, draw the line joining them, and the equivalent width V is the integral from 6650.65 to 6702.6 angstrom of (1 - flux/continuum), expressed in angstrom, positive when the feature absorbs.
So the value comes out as 0.14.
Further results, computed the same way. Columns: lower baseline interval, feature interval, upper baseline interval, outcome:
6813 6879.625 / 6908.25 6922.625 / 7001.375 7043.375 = 2.3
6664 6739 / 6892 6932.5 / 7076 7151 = 3.9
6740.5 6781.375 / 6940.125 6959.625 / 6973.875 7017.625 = 0.9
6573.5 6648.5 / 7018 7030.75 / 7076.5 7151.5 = 0.2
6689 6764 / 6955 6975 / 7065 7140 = 0.8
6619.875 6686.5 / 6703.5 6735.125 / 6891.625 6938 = -1.4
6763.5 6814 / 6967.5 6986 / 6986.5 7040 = -0.3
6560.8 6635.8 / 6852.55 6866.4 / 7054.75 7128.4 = -0.4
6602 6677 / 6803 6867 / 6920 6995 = -4.5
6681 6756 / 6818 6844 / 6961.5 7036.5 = -0.5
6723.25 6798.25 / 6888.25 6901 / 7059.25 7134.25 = -0.1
